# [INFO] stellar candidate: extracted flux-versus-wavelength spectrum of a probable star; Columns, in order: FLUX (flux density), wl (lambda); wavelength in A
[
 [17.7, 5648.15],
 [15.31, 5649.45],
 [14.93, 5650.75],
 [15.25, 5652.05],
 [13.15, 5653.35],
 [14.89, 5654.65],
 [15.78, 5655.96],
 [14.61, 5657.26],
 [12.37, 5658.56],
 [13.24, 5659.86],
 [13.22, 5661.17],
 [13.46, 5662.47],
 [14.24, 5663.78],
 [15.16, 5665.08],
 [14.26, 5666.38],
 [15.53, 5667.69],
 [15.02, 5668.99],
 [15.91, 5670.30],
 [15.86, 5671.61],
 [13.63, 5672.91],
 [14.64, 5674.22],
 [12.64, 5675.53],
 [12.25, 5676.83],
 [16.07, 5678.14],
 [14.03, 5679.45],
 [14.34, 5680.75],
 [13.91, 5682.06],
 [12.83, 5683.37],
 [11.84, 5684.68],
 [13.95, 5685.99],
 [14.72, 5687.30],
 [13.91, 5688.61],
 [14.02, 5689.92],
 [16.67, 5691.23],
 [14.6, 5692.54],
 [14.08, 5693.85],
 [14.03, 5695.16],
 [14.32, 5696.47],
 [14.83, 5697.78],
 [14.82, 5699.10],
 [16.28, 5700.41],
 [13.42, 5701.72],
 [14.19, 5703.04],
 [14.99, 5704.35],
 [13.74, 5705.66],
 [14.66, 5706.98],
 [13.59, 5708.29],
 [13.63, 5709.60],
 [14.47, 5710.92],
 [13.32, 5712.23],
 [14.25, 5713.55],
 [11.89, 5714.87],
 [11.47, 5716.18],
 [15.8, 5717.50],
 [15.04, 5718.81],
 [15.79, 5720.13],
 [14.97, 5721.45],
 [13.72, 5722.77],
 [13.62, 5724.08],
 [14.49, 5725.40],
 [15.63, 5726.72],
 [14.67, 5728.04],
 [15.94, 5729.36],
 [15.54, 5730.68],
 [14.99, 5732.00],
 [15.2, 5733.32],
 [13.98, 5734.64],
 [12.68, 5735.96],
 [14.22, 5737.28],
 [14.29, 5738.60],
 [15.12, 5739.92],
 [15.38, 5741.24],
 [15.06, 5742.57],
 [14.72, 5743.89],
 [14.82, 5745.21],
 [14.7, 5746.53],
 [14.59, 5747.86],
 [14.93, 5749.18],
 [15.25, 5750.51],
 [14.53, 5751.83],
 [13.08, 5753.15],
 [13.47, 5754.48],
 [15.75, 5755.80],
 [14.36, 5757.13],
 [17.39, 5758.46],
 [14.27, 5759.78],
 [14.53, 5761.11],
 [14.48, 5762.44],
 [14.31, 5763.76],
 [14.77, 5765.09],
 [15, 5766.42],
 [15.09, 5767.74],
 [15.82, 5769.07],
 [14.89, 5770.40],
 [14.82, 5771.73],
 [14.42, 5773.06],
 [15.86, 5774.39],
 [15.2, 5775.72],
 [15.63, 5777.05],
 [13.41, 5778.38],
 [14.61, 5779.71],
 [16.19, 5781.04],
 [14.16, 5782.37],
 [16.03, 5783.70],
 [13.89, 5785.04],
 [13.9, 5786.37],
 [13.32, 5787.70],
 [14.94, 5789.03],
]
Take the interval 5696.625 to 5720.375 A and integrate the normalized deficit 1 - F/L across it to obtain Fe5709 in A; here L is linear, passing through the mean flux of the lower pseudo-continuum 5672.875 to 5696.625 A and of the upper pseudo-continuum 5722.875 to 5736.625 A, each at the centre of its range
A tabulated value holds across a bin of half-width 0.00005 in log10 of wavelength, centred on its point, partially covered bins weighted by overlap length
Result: 0.2 A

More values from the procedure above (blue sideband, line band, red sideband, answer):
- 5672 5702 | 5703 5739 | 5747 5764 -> 0.3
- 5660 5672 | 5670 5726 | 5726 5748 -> 1.9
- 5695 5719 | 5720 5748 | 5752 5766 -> -0.6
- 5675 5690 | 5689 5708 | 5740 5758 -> -0.9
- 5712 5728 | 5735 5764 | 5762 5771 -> 0.1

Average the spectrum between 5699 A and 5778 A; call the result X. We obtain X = 14.6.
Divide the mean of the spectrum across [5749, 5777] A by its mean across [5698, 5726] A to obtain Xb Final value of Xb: 1.05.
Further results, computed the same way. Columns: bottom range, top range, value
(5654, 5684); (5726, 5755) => 1.03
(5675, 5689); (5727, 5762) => 1.08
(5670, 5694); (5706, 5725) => 0.99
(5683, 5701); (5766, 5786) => 1.04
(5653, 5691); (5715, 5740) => 1.03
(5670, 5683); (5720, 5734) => 1.05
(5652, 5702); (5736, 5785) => 1.04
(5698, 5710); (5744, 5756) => 1.01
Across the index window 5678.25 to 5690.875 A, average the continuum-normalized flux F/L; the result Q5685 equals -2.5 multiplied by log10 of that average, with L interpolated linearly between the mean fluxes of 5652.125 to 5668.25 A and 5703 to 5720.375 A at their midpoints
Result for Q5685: 0.02 mag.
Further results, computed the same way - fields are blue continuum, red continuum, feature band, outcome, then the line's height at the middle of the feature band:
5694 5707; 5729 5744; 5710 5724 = 0.04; 14.6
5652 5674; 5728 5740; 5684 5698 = 0.02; 14.5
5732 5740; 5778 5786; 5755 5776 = -0.04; 14.6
